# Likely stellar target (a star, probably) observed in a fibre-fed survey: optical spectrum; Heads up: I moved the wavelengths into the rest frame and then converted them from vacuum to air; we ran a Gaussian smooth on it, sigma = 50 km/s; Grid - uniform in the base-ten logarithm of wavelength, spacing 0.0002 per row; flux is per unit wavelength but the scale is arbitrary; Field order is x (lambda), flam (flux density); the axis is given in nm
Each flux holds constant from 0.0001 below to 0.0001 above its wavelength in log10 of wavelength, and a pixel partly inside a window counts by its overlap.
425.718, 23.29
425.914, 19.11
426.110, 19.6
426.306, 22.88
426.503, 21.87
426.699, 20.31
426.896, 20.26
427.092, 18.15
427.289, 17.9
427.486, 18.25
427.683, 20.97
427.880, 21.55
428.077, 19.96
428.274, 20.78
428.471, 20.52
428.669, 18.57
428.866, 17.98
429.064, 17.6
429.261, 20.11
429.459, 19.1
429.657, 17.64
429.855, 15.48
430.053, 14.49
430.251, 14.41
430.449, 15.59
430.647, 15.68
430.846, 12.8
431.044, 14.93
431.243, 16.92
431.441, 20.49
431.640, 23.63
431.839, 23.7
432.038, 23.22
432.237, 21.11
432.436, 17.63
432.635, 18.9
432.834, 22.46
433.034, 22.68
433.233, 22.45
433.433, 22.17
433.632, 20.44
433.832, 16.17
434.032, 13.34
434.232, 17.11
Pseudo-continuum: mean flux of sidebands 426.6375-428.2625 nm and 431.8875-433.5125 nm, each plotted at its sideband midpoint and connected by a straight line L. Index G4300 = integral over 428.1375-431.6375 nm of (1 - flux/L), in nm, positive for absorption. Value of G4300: 0.52 nm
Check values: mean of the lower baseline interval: 19.7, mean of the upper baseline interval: 21.4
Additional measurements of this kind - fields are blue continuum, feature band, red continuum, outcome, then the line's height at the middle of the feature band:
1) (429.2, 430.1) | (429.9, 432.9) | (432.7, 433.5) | 0.25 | 19.9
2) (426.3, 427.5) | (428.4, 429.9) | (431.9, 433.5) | 0.15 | 20.4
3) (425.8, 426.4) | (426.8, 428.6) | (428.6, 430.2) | -0.07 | 19.1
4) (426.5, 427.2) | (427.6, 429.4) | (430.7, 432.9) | 0.00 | 19.8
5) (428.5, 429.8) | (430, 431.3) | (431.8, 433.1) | 0.32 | 19.7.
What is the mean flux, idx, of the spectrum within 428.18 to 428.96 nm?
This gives 19.5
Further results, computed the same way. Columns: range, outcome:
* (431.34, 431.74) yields 22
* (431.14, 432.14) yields 21.6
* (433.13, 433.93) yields 20.3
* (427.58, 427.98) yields 21.2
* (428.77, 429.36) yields 18.6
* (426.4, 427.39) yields 19.7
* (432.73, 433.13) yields 22.5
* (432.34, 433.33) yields 20.8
